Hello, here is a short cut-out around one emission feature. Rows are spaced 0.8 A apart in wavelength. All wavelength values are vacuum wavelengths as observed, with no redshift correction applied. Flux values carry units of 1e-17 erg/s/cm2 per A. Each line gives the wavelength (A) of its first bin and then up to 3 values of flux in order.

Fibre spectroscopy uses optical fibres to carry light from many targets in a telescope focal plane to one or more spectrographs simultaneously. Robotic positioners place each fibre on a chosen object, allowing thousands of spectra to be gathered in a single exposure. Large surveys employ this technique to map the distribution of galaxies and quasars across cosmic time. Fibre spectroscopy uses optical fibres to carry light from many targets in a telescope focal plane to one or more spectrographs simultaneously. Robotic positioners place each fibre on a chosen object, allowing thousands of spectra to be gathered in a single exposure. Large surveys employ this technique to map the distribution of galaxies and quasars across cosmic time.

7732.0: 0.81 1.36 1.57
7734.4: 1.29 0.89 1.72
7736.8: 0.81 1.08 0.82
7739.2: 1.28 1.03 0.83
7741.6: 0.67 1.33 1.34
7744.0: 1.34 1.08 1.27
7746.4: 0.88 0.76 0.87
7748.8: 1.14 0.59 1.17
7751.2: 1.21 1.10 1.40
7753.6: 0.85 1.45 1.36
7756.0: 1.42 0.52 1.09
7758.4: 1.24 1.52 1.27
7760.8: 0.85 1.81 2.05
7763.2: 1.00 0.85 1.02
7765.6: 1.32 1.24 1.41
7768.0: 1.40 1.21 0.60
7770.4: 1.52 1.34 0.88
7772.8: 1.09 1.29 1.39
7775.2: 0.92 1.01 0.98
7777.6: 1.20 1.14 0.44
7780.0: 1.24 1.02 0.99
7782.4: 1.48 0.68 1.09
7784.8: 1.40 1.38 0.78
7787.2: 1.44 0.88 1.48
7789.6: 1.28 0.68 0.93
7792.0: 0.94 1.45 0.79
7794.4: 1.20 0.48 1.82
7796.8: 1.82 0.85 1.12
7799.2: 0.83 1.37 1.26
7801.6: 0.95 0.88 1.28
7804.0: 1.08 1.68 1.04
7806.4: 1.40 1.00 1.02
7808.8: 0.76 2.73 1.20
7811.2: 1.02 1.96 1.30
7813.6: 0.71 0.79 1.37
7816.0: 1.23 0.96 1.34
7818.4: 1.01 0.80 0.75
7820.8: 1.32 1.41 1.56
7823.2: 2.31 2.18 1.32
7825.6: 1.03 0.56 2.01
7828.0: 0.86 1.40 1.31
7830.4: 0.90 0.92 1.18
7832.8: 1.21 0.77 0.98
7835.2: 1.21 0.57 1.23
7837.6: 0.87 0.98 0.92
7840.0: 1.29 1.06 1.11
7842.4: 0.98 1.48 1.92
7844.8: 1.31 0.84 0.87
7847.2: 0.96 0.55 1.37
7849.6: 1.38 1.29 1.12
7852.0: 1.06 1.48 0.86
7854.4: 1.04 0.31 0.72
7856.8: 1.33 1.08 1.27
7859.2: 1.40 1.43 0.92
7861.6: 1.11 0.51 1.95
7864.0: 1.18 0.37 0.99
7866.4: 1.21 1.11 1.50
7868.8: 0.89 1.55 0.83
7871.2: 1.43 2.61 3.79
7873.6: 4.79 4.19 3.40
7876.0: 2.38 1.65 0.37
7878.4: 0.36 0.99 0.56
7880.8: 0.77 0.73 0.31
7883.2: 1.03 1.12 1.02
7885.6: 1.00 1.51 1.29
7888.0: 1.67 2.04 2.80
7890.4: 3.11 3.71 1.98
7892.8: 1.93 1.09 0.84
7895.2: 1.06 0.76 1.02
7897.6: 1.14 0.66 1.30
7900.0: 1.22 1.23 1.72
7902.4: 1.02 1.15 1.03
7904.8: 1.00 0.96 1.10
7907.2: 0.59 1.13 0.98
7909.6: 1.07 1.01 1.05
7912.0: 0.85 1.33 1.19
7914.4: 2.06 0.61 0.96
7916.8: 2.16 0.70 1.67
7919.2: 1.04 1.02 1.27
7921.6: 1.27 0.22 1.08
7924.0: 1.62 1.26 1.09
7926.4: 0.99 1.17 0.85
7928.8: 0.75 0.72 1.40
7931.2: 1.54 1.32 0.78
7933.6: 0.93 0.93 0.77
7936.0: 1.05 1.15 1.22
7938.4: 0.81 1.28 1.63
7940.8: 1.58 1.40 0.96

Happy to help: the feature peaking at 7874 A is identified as [S II] 6716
